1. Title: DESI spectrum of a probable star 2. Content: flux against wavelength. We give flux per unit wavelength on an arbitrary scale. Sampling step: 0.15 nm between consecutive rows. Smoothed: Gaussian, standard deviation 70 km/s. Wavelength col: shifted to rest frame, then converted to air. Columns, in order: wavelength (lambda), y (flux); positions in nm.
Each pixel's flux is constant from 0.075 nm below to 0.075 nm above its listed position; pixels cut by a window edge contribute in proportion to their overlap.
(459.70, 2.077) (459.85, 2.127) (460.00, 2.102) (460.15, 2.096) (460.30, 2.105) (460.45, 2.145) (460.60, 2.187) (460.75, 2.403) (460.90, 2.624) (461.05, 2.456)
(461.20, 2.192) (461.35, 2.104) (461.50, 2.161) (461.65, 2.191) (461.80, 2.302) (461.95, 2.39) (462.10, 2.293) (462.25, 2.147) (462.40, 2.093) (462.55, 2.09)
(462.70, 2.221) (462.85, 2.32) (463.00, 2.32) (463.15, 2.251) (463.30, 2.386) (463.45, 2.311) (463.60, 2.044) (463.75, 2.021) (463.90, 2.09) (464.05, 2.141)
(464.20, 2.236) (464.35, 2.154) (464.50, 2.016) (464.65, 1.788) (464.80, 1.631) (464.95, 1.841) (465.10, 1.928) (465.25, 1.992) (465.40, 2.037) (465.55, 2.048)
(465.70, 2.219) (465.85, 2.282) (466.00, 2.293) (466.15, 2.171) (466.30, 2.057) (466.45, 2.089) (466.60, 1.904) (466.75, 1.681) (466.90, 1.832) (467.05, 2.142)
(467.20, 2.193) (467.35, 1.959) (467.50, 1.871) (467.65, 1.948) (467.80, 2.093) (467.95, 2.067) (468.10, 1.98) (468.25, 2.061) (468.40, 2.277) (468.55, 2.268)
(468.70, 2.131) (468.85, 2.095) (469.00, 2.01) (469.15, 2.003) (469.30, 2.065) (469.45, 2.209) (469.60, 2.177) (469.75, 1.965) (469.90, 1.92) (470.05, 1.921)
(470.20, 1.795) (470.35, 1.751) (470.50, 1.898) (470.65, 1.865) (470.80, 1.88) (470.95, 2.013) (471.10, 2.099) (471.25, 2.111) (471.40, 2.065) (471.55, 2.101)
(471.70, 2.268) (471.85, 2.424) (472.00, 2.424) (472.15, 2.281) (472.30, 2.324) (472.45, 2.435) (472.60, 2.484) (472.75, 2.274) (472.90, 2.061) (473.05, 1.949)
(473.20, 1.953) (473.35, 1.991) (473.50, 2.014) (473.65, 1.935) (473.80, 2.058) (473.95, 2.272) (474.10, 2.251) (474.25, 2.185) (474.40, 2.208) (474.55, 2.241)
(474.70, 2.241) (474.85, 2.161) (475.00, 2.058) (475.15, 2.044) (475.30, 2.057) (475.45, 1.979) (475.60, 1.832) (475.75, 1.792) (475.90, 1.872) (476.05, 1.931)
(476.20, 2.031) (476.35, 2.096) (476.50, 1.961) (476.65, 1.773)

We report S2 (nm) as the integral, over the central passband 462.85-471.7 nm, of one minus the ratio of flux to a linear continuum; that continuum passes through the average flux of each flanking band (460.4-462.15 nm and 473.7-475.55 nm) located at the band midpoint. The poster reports 0.68 nm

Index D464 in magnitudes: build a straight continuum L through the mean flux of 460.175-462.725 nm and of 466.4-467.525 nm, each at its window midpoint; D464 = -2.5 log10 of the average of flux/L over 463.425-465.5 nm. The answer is 0.04 mag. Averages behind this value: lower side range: 2.24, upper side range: 1.96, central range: 2.01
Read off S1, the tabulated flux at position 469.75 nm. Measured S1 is 1.965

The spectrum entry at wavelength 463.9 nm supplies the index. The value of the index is 2.09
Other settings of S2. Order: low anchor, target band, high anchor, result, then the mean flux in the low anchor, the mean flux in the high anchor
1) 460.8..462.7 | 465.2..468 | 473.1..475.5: 0.19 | 2.25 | 2.1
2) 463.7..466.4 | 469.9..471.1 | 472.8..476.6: 0.09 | 2.05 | 2.05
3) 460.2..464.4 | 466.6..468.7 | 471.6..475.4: 0.17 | 2.23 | 2.18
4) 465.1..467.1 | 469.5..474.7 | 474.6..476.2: -0.23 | 2.05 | 2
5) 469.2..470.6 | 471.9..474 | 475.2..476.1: -0.26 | 1.97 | 1.91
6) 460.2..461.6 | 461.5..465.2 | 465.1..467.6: 0.05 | 2.26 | 2.04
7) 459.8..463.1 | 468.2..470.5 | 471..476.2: 0.13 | 2.23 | 2.13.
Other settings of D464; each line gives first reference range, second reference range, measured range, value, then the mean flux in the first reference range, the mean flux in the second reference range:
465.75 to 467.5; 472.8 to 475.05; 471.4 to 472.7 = -0.11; 2.05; 2.11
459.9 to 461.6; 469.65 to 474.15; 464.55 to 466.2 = 0.08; 2.23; 2.09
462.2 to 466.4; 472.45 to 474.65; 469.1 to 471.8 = 0.07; 2.11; 2.15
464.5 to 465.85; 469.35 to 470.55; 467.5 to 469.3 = -0.06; 1.96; 1.96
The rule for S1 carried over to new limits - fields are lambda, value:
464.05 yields 2.141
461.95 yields 2.39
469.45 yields 2.209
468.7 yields 2.131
